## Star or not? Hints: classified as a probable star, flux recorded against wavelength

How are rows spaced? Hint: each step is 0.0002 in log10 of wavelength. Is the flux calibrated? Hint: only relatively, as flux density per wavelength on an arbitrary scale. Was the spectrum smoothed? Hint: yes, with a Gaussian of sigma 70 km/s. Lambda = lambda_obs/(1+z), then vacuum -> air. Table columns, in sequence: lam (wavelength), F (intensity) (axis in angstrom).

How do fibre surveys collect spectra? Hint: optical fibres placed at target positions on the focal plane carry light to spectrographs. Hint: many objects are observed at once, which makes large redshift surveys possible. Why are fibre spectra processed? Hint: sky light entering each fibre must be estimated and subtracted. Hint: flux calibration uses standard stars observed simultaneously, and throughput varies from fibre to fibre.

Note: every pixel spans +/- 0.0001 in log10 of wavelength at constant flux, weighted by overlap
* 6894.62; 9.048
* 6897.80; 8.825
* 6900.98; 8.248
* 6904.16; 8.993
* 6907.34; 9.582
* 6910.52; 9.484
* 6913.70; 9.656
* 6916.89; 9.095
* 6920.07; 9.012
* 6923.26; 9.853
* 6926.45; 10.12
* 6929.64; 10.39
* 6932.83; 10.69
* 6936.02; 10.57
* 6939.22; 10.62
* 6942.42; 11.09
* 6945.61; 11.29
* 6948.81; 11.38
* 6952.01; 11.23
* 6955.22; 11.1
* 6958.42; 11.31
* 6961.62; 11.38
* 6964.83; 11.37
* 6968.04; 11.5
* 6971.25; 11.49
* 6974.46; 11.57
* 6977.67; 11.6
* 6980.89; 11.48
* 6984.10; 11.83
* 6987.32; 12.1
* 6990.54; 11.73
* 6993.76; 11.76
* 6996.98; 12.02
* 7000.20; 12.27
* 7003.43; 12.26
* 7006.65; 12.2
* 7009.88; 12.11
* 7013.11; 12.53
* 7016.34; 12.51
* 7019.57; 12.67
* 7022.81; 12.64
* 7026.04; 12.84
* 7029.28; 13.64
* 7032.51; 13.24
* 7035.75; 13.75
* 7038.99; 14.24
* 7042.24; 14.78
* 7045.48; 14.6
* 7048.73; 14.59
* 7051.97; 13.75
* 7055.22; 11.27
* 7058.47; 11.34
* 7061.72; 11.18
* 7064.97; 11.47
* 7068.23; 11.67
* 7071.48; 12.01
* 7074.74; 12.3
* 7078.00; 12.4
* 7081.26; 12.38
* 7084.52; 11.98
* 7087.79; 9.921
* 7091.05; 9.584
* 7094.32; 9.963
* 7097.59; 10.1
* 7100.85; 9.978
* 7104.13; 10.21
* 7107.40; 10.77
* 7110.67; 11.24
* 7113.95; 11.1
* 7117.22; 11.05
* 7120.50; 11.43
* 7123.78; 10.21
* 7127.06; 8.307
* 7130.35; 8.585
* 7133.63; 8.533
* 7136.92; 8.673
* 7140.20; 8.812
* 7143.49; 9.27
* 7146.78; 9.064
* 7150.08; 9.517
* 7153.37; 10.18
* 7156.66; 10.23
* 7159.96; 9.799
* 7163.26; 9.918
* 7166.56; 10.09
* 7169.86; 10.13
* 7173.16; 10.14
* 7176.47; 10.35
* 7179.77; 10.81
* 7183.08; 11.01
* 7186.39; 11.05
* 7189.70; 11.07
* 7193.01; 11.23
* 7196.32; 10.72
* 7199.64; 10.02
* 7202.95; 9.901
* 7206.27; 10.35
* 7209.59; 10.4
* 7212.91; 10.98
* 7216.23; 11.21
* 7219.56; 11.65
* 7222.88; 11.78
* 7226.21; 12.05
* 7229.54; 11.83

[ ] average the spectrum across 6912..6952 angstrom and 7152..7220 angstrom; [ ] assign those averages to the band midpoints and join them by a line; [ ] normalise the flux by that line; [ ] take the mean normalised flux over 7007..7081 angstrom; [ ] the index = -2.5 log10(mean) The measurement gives -0.221 mag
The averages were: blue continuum 10.4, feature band 12.8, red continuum 10.5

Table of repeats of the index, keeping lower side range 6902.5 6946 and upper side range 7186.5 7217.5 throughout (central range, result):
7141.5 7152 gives 0.137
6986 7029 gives -0.205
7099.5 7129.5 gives 0.003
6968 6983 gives -0.143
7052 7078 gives -0.142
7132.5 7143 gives 0.200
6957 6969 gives -0.131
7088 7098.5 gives 0.057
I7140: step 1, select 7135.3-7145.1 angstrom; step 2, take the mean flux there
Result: 8.92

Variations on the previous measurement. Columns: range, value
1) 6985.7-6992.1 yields 11.9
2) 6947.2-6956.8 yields 11.2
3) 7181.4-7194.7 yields 11.1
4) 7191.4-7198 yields 11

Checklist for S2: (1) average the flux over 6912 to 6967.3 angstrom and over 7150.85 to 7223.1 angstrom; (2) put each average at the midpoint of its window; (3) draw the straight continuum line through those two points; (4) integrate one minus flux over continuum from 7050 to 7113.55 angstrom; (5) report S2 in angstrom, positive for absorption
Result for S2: -4.0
